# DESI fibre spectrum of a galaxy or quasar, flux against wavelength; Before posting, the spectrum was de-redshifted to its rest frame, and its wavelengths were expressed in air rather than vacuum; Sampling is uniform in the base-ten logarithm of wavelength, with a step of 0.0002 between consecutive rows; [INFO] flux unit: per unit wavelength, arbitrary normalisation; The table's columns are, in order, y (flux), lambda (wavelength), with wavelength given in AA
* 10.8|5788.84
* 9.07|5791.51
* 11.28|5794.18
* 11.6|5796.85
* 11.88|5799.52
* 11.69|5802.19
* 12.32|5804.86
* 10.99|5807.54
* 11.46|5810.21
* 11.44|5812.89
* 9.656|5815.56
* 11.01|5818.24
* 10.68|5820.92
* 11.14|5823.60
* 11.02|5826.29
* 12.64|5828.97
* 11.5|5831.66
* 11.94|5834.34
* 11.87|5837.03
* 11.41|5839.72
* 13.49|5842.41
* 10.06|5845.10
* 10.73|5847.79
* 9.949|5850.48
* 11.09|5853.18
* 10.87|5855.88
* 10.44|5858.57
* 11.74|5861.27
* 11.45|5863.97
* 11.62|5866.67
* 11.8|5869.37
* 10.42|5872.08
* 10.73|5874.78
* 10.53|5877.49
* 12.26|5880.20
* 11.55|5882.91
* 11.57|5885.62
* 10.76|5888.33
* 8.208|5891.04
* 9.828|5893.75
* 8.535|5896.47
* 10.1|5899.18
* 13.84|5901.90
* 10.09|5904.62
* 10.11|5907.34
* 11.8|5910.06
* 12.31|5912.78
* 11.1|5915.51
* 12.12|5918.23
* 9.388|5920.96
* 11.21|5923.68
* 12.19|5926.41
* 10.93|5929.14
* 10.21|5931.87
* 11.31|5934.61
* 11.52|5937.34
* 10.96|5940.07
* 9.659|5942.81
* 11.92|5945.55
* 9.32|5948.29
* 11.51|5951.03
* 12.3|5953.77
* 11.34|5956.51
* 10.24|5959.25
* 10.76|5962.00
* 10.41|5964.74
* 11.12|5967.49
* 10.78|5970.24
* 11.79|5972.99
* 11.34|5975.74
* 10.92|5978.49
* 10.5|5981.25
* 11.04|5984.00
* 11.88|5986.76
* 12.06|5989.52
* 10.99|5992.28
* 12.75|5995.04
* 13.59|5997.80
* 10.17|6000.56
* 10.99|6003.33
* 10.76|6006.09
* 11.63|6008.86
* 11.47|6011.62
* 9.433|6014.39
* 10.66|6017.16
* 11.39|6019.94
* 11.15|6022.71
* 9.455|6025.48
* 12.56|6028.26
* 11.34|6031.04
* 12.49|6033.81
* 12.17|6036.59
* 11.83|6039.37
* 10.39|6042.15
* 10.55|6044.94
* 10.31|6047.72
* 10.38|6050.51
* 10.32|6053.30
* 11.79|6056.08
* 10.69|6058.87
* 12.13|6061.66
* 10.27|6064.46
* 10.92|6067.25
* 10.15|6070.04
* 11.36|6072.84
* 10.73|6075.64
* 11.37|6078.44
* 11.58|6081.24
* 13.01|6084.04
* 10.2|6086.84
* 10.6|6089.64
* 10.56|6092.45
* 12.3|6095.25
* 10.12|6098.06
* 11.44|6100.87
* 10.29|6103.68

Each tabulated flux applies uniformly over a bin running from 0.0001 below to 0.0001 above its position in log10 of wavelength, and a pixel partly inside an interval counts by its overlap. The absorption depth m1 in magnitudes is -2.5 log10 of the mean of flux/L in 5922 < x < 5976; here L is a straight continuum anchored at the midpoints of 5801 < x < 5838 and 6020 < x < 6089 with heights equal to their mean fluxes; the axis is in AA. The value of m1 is 0.02 mag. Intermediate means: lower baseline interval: 11.4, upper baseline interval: 11.1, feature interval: 11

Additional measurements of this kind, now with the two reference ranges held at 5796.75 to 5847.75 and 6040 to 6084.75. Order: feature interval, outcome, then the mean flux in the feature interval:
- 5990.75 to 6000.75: -0.092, 12.1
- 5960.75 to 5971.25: 0.039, 10.8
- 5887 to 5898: 0.207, 9.35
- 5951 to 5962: -0.007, 11.3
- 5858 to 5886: 0.005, 11.3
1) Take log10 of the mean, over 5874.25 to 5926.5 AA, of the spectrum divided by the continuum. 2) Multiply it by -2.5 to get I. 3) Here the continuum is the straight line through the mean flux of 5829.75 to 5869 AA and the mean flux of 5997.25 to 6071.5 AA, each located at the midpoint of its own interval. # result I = 0.04 mag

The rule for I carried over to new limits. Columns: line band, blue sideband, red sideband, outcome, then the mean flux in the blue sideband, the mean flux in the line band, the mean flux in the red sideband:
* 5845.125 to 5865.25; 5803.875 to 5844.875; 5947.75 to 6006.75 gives 0.06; 11.5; 10.8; 11.2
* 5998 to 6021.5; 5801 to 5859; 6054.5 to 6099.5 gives 0.02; 11.3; 11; 11.1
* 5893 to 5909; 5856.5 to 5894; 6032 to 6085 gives 0.05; 11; 10.5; 11.2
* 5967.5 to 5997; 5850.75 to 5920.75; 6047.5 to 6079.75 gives -0.05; 11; 11.4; 10.9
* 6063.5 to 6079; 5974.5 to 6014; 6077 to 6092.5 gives 0.05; 11.4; 10.8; 11.3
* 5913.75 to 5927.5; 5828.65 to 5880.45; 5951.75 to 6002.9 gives 0.01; 11.3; 11.2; 11.3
